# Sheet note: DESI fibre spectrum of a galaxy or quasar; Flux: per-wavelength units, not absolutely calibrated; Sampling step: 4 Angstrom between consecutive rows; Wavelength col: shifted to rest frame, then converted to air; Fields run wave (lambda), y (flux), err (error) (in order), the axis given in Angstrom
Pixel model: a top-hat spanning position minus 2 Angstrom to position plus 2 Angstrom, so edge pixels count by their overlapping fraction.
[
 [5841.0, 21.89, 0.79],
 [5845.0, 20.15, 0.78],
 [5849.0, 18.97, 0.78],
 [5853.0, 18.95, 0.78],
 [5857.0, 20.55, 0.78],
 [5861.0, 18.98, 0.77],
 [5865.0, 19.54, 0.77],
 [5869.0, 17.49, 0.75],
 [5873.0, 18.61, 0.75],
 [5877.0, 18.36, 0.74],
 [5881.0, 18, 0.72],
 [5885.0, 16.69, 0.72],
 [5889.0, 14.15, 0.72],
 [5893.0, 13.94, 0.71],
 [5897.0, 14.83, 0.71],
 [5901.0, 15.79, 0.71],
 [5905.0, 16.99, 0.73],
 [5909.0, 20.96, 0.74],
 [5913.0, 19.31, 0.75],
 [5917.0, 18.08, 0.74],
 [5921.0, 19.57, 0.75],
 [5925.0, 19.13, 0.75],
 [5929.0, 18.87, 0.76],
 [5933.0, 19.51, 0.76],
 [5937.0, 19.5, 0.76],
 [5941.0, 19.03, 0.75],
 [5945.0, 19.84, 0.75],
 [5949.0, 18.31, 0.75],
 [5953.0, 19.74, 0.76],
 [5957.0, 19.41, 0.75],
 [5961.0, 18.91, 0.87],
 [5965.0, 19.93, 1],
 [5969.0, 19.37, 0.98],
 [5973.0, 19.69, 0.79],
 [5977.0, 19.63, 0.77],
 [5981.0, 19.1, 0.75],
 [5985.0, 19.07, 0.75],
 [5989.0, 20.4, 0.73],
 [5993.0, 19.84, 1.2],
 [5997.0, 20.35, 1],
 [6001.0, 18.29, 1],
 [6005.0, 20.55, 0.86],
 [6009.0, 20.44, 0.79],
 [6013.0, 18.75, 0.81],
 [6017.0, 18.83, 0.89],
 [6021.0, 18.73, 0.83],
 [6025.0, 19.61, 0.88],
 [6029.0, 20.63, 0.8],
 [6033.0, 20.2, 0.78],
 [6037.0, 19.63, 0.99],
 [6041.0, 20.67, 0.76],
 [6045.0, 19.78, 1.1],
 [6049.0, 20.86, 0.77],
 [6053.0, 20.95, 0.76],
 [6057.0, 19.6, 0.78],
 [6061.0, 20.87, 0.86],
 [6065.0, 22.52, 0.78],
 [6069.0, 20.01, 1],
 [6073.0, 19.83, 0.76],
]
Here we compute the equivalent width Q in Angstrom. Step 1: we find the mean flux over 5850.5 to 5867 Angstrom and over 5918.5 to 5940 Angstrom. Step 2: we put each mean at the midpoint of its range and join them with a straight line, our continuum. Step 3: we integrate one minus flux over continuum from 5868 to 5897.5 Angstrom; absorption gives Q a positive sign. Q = 4.34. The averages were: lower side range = 19.5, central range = 16.6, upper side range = 19.3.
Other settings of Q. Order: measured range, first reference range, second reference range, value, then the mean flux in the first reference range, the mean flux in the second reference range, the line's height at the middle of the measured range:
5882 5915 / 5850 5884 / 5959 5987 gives 4.04 Angstrom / 18.8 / 19.4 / 18.9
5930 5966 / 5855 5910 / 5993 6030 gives -1.58 Angstrom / 17.4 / 19.6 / 18.5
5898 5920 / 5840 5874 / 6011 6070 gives 1.66 Angstrom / 19.4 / 20.1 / 19.6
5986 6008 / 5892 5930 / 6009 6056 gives -0.67 Angstrom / 17.8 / 19.9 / 19.3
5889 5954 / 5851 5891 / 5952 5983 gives 2.27 Angstrom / 18.1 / 19.5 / 18.8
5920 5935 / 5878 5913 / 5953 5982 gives -1.14 Angstrom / 16.6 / 19.5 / 17.9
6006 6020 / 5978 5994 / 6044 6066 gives 0.45 Angstrom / 19.6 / 20.7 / 20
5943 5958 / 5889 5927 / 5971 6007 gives -0.58 Angstrom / 17.4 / 19.7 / 18.6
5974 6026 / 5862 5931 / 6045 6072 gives 0.24 Angstrom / 17.7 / 20.7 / 19.6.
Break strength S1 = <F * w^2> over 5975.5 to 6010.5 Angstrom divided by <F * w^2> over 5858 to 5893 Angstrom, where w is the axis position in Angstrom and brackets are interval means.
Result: 1.2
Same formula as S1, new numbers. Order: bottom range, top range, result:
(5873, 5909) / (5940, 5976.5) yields 1.20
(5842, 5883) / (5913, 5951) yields 1.03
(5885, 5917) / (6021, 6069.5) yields 1.28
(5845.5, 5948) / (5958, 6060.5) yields 1.12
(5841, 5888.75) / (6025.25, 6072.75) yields 1.16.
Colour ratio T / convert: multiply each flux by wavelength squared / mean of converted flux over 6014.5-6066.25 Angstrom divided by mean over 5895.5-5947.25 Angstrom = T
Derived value 1.13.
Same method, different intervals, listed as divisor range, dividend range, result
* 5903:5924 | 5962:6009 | 1.06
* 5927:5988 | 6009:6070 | 1.07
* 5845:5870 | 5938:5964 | 1.03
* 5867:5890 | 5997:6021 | 1.17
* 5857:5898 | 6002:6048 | 1.20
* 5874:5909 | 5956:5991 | 1.22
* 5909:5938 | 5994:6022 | 1.04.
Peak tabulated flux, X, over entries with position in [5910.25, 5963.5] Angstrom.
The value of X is 19.84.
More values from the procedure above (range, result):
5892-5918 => 20.96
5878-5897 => 18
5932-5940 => 19.51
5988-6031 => 20.63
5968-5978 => 19.69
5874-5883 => 18.36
